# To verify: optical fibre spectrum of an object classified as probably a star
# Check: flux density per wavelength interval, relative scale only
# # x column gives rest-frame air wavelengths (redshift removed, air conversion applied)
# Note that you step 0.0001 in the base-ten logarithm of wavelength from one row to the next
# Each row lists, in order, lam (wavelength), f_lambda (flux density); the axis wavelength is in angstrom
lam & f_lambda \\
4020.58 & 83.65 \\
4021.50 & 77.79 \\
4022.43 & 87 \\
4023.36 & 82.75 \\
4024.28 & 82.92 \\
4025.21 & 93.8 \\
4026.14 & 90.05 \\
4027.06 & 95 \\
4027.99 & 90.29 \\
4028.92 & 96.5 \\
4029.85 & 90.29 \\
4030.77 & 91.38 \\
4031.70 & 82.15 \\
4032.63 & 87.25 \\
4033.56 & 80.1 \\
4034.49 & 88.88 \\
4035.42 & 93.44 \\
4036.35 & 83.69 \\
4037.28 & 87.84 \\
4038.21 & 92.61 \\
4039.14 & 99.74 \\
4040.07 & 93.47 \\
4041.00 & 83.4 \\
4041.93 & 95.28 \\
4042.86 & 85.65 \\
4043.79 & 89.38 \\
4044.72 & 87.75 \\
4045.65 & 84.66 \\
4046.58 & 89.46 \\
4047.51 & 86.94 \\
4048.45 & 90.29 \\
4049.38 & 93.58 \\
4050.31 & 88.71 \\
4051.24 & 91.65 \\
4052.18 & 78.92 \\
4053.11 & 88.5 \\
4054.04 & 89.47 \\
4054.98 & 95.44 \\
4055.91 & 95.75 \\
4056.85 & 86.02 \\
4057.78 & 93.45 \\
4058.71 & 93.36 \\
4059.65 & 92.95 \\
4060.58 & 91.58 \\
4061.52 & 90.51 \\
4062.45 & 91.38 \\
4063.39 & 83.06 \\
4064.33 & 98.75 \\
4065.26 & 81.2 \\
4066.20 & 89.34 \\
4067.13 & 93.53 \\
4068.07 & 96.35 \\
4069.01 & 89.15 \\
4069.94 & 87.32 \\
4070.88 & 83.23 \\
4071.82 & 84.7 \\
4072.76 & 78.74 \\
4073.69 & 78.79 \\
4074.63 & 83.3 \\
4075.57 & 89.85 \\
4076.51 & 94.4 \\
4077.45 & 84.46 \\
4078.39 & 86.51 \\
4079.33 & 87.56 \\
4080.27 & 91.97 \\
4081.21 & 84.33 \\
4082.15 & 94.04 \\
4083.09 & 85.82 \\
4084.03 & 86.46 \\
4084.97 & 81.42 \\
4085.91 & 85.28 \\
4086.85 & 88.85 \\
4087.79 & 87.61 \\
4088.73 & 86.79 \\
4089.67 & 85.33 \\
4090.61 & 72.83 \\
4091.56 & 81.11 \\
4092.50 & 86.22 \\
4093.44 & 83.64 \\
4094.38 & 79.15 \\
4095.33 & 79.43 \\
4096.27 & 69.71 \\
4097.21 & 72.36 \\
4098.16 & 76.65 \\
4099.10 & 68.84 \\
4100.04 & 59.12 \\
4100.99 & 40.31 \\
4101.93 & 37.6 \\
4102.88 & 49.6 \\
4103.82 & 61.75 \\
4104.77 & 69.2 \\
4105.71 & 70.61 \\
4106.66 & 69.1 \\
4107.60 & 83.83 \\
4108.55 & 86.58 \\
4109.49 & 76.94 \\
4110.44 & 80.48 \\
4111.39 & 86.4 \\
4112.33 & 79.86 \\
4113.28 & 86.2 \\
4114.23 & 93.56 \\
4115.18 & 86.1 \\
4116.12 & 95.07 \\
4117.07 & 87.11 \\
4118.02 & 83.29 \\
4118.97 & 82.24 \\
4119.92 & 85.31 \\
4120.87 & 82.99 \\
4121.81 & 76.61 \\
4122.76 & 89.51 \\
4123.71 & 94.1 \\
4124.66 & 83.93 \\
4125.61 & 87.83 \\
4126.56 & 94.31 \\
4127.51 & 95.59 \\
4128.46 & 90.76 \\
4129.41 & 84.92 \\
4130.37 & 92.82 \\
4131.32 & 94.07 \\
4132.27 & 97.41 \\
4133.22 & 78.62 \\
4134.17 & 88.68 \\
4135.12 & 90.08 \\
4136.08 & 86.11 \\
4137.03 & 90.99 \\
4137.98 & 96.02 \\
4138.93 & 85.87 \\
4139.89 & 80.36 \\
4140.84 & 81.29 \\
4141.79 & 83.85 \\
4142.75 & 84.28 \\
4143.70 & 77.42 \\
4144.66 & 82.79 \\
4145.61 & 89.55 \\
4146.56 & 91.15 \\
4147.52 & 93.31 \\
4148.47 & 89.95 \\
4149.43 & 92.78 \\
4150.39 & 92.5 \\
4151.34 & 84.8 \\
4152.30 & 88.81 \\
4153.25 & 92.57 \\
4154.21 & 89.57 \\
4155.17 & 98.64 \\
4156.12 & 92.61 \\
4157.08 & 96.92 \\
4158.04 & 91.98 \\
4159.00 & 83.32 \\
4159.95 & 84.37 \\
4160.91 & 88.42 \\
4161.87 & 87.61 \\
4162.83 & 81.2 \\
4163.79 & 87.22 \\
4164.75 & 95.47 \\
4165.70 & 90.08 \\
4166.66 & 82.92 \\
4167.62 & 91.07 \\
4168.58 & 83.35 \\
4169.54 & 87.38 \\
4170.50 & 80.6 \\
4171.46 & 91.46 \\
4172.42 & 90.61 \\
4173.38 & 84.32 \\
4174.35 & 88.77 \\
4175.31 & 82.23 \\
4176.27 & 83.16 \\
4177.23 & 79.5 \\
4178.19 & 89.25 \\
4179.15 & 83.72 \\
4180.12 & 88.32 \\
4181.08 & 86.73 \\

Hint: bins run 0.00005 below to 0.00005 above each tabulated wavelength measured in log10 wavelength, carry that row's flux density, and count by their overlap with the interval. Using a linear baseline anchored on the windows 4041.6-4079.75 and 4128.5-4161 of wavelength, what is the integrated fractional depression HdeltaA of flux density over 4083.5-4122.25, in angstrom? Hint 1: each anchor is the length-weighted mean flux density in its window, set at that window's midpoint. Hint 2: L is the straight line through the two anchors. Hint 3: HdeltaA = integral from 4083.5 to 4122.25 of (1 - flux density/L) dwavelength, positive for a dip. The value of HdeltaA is 4.9 angstrom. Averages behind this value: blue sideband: 88.8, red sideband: 88.8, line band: 77.6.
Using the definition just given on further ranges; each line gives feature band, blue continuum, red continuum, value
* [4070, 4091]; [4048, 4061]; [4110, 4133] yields 0.93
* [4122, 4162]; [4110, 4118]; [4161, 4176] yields -1.01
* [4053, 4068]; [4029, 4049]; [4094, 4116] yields -1.34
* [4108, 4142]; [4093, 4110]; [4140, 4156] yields -3.80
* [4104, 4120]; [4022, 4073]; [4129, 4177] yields 1.17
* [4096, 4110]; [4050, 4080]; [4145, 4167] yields 3.62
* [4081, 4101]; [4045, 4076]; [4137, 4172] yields 2.01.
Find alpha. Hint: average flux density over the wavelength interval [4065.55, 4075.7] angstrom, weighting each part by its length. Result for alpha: 86.5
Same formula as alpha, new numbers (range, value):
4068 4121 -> 80.3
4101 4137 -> 82.3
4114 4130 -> 87.8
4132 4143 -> 86.8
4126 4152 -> 88.5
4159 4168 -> 87.4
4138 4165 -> 88.2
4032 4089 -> 88.6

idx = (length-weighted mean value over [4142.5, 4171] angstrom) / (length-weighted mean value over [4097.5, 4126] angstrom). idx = 1.1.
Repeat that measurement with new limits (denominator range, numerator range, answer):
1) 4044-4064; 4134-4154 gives 0.98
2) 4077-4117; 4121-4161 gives 1.13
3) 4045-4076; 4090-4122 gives 0.86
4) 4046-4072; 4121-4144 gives 0.98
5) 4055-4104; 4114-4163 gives 1.07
